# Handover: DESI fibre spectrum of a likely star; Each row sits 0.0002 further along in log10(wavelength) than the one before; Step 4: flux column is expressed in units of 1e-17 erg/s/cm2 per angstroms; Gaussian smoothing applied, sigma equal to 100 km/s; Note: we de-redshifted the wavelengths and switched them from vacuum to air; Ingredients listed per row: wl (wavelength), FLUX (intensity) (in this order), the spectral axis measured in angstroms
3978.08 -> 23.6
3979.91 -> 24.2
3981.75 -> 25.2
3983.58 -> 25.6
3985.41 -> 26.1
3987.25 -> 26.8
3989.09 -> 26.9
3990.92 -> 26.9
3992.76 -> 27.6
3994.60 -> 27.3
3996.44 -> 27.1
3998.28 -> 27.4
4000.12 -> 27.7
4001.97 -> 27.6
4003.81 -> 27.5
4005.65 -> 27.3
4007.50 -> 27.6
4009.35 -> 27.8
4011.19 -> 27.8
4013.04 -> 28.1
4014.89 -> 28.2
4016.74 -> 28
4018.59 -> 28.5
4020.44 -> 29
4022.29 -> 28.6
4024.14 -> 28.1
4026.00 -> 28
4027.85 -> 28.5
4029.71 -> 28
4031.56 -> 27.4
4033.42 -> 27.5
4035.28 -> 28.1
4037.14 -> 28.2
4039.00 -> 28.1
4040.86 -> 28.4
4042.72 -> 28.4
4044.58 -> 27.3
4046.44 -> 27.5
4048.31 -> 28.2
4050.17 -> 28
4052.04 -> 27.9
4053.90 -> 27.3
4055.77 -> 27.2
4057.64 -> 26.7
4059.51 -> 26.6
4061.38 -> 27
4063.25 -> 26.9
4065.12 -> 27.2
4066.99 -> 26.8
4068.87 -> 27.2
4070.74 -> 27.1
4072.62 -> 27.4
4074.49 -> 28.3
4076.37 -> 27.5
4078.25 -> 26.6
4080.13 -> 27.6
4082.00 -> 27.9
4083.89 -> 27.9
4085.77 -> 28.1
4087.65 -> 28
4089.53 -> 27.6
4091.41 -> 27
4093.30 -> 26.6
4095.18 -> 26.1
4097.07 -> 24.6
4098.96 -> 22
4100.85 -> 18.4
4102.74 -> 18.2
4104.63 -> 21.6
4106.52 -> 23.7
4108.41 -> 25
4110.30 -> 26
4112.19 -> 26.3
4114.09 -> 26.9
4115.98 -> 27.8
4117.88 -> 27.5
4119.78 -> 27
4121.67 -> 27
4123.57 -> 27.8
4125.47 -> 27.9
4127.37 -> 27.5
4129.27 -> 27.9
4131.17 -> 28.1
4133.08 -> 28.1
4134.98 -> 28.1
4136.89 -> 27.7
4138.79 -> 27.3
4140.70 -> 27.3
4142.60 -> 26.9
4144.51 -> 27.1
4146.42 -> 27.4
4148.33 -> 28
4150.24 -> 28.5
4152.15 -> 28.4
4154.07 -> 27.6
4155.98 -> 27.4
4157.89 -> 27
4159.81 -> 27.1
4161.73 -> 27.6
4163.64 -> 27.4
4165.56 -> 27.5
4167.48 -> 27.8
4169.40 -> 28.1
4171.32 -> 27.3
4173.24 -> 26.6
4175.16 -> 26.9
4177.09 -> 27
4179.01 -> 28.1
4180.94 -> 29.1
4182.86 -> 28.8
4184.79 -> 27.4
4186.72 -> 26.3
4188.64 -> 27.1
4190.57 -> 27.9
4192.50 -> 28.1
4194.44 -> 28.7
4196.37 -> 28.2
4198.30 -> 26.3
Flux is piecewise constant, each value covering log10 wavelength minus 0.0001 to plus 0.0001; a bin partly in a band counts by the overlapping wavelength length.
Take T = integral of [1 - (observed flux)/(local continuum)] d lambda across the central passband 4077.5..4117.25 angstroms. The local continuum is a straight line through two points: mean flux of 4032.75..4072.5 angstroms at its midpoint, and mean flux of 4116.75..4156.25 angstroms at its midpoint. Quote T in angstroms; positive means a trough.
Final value 3.09 angstroms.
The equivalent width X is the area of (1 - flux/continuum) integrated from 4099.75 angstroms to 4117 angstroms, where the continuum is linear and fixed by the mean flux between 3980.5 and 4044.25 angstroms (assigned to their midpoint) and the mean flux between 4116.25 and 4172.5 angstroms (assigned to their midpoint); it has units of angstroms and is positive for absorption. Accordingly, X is 2.4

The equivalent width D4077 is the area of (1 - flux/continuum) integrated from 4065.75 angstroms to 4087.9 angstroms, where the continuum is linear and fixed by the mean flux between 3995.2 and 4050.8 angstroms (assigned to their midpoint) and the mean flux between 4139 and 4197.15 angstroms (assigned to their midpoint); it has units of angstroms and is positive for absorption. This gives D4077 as 0.24 angstroms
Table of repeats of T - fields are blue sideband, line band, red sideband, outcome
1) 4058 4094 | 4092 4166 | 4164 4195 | 2.88 angstroms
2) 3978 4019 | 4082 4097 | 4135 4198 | 0.08 angstroms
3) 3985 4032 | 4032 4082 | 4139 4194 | 0.28 angstroms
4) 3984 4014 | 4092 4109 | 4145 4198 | 2.82 angstroms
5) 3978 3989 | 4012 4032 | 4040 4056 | -1.00 angstroms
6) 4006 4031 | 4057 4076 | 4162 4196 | 0.58 angstroms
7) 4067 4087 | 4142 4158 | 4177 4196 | 0.08 angstroms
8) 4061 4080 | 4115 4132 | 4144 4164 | -0.09 angstroms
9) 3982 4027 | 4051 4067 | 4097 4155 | -0.07 angstroms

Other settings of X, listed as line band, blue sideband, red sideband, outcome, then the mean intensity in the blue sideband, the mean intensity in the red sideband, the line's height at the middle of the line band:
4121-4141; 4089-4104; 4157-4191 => -1.86 angstroms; 23.6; 27.5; 25.4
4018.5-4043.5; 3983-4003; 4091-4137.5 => -1.46 angstroms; 27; 25.8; 26.6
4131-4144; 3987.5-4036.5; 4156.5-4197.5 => 0.03 angstroms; 27.8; 27.6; 27.7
